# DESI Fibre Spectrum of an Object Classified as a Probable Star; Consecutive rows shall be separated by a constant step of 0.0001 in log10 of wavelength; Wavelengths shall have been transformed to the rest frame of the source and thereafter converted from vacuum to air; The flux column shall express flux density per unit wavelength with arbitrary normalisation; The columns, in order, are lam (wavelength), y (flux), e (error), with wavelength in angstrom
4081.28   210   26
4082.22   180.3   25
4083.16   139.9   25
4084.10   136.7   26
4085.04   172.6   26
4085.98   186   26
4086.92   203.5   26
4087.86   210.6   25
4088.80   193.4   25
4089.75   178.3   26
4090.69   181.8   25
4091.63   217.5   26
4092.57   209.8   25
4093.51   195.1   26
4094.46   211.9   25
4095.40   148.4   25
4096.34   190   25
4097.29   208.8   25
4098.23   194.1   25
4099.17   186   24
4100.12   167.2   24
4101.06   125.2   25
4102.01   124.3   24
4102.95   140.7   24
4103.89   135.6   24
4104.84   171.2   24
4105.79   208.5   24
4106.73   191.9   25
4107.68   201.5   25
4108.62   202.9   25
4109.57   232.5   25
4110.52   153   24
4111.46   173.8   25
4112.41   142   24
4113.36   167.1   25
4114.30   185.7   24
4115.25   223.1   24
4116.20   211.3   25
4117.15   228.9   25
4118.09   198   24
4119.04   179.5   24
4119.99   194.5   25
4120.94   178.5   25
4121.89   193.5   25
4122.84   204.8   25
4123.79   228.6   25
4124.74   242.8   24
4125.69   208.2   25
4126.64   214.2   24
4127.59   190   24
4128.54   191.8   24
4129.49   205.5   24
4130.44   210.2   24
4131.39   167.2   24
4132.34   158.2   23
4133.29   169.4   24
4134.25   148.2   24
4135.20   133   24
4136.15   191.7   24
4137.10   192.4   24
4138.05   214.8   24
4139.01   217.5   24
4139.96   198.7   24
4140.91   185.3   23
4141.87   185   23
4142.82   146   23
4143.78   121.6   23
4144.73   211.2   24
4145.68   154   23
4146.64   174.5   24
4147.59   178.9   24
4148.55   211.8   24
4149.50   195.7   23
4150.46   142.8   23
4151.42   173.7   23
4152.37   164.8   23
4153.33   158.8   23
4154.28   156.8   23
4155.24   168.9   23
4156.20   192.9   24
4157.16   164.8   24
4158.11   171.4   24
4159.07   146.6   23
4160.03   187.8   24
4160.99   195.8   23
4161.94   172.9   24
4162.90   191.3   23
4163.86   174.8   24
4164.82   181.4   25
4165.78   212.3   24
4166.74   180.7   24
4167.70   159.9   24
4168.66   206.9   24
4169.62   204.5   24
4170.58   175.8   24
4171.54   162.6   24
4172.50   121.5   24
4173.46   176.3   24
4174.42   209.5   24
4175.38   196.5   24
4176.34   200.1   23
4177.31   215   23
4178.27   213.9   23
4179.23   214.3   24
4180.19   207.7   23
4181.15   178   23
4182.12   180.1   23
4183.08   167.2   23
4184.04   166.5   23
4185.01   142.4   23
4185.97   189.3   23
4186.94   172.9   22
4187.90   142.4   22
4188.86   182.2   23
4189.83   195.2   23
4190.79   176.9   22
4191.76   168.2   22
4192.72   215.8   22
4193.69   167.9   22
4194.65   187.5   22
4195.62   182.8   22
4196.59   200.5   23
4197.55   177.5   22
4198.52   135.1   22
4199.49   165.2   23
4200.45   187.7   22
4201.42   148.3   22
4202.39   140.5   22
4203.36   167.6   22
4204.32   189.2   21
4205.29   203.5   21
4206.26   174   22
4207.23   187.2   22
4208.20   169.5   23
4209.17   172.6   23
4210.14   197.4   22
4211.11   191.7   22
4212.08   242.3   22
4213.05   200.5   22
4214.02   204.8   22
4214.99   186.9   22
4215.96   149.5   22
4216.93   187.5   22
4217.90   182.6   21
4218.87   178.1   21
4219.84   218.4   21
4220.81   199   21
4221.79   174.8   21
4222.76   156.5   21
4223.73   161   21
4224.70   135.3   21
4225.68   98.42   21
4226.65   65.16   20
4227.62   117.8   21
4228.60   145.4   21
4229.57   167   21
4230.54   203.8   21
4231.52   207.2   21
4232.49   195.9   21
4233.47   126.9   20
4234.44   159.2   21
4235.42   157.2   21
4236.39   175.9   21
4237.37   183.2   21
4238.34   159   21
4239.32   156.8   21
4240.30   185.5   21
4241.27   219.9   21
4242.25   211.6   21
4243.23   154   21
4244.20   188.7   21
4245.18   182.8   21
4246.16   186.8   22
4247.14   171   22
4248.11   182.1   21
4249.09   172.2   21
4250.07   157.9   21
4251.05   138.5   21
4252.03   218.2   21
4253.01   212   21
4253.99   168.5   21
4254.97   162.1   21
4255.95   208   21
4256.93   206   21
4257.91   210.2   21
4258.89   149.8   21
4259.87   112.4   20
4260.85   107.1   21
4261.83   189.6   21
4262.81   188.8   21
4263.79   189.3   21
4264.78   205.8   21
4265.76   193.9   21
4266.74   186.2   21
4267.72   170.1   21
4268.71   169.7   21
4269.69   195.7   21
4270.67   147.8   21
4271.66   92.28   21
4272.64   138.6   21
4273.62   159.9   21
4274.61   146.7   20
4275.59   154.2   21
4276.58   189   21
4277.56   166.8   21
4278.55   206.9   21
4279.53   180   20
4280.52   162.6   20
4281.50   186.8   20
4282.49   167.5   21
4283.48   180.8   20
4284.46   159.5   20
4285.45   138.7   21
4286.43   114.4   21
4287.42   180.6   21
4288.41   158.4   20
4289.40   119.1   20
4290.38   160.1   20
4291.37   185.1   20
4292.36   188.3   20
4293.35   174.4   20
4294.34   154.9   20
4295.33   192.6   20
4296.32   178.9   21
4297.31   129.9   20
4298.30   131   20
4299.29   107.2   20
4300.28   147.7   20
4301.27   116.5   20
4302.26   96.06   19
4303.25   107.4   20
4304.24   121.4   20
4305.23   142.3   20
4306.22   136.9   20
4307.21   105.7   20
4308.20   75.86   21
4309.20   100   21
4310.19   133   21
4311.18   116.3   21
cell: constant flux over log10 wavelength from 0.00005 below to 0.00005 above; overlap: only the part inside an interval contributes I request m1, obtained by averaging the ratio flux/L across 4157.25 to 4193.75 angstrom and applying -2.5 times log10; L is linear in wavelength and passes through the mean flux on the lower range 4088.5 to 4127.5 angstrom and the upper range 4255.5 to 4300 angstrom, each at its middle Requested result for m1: -0.02 mag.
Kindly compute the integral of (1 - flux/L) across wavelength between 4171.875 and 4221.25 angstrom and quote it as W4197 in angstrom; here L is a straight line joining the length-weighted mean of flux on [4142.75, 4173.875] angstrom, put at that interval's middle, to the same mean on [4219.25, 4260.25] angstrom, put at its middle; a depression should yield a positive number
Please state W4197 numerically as -2.9 angstrom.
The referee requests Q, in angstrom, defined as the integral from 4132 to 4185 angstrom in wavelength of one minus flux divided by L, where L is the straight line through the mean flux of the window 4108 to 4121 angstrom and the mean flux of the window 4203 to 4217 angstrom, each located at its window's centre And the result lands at 3.0 angstrom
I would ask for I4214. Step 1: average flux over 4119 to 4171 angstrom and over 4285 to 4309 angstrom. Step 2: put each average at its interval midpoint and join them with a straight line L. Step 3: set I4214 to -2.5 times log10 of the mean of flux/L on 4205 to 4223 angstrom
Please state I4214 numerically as -0.15 mag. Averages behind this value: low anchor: 183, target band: 188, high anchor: 140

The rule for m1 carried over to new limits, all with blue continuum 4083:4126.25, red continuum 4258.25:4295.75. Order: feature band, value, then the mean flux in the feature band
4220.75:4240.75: 0.087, 158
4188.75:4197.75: -0.061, 186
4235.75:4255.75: -0.066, 180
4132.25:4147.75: 0.041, 176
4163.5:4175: -0.012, 181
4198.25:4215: -0.048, 182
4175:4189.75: -0.046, 185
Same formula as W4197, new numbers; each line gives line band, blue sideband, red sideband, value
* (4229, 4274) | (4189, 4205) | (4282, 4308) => -4.4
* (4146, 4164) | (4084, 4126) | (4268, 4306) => 0.4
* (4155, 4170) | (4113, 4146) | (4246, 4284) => 0.3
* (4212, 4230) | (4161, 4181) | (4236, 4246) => 1.8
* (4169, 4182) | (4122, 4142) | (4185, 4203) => -0.8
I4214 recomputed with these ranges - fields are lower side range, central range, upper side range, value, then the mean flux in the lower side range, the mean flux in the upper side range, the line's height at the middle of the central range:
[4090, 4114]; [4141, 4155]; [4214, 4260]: 0.04 mag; 179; 172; 177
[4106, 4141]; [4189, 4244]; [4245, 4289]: 0.02 mag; 193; 170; 178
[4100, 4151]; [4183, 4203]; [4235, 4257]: 0.06 mag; 184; 180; 182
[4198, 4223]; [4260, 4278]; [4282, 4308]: -0.06 mag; 181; 145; 156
